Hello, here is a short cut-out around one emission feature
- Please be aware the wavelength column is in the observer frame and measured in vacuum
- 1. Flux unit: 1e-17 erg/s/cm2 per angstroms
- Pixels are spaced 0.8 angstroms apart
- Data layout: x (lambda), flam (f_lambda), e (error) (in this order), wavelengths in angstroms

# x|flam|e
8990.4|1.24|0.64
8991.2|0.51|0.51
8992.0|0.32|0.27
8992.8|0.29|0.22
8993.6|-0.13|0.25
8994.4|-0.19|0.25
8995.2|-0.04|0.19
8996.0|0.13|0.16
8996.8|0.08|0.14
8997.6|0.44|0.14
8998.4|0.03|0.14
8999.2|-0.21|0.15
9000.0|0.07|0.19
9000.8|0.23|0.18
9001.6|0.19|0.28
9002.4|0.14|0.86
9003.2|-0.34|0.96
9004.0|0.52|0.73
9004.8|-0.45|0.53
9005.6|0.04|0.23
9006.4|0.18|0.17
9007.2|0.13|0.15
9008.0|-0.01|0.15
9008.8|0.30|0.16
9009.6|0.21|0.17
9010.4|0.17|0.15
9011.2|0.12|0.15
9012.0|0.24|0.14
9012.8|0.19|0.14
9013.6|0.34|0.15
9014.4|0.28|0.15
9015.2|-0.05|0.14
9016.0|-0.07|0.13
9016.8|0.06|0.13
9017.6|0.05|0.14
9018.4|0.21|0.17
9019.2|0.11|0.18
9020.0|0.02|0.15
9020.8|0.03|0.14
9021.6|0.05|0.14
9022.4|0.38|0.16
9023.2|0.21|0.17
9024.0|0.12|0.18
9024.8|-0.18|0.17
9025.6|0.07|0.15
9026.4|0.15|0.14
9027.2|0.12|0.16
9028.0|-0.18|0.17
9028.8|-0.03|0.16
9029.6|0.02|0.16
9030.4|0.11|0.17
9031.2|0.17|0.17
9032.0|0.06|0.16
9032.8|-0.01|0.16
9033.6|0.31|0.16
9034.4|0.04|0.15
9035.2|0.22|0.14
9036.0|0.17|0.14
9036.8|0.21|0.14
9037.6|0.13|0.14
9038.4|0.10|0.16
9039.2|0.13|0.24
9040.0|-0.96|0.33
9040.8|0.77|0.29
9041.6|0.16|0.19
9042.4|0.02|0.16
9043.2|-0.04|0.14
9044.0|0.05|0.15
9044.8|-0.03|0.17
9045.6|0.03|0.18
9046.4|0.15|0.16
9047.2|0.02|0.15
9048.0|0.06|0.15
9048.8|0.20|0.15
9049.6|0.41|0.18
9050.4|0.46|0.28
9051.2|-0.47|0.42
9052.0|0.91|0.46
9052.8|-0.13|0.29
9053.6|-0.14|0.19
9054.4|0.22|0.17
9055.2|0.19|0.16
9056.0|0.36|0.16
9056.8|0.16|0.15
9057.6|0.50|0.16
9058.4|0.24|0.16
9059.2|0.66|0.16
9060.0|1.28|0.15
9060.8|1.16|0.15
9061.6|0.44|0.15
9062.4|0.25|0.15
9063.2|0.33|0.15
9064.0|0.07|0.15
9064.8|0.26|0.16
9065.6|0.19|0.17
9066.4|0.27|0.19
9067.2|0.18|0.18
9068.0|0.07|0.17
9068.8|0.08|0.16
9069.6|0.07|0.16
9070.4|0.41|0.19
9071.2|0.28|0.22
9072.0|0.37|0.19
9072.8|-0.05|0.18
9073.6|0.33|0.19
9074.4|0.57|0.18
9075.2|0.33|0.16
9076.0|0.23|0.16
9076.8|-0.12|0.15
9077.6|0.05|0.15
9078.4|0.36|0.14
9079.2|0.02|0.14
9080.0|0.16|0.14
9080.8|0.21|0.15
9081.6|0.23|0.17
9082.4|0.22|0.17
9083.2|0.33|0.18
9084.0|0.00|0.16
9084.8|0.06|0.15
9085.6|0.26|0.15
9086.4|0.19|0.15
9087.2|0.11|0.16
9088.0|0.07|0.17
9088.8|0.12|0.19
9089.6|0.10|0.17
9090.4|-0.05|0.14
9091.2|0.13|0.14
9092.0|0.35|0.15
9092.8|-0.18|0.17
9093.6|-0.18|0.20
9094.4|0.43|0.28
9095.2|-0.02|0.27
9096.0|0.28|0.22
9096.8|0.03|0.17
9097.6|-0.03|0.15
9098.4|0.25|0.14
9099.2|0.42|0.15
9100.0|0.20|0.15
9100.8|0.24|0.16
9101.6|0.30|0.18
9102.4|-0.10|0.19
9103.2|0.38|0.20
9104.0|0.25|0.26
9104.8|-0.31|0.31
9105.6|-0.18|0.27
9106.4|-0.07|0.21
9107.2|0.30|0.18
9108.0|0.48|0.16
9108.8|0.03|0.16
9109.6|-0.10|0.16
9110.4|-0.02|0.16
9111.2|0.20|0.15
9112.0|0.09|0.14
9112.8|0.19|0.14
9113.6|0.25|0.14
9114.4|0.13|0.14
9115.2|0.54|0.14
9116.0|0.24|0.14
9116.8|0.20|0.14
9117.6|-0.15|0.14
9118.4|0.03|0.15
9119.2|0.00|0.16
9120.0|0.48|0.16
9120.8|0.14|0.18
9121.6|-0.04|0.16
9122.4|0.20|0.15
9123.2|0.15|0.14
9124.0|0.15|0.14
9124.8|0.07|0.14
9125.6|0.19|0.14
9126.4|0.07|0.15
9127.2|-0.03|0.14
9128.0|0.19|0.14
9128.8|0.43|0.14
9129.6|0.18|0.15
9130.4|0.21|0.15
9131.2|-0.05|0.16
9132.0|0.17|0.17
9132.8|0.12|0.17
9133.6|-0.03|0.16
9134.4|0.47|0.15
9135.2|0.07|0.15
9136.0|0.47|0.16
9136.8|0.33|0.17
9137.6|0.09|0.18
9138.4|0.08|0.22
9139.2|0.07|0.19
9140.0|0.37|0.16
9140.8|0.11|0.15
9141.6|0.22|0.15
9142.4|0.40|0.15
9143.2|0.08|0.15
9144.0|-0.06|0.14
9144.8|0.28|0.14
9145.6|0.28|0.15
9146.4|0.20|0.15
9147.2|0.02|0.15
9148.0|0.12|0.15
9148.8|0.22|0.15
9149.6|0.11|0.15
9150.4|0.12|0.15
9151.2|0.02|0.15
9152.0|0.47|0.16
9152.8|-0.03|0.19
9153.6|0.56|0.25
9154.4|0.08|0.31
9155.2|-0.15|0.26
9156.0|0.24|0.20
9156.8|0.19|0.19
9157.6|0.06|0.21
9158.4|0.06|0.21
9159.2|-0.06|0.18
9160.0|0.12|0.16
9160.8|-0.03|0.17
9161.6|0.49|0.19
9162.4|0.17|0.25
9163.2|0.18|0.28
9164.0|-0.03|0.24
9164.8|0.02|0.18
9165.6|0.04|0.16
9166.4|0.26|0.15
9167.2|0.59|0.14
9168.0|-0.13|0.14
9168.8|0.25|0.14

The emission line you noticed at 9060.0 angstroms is Hbeta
